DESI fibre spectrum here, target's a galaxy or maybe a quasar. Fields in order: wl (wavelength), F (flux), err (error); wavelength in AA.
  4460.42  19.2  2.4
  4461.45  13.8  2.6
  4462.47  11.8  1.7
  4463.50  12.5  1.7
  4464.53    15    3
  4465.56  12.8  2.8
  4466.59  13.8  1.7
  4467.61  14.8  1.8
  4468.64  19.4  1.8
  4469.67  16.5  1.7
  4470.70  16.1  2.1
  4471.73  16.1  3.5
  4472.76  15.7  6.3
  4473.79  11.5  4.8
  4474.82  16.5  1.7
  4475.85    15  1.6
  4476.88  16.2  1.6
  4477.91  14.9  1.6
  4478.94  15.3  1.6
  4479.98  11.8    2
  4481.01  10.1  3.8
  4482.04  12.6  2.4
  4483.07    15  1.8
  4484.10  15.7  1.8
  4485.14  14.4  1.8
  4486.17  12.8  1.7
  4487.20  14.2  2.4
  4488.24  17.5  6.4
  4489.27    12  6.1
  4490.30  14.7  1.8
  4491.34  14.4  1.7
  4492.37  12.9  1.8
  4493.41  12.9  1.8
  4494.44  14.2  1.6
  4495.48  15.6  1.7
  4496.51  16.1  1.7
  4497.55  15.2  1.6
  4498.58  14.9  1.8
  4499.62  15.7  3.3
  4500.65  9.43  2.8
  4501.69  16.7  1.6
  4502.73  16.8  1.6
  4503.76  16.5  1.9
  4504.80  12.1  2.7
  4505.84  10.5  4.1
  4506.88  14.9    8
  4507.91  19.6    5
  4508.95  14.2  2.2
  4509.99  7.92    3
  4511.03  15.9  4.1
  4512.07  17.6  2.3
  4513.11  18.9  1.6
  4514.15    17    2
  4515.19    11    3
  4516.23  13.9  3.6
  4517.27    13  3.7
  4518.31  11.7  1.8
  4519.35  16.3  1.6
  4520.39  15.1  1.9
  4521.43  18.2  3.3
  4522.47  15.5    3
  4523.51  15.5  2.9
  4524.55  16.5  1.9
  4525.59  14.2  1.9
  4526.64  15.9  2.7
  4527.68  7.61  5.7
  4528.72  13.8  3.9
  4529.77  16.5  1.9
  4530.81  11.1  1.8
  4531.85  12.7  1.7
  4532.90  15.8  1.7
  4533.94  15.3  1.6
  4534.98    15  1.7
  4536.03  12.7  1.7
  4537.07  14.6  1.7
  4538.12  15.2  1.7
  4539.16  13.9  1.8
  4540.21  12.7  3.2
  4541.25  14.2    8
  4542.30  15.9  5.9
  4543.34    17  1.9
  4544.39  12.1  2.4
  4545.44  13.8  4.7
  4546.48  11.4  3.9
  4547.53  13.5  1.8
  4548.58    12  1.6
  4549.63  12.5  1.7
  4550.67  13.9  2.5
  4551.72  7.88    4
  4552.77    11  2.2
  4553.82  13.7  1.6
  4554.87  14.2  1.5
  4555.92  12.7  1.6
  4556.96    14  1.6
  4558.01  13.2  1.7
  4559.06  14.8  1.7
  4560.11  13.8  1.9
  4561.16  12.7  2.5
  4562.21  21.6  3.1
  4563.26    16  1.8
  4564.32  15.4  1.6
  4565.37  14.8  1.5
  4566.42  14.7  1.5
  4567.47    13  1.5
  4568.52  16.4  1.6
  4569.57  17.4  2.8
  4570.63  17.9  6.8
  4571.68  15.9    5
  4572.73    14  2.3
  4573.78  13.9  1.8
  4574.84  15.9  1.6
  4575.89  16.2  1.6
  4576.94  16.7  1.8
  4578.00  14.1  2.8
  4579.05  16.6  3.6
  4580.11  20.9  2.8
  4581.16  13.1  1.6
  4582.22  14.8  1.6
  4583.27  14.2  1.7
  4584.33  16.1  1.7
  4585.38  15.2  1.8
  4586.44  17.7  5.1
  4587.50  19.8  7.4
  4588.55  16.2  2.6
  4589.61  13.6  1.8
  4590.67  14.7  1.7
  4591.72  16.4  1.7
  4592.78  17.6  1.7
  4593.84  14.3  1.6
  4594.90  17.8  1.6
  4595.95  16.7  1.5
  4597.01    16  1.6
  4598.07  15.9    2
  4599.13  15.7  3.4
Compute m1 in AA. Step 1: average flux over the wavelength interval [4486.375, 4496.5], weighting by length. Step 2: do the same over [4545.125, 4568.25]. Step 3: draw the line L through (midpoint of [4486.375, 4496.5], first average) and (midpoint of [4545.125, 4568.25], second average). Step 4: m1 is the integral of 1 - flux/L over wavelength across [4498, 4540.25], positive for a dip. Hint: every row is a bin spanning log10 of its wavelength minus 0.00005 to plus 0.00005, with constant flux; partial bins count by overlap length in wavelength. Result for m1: -1.2 AA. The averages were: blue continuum 14.3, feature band 14.5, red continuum 13.7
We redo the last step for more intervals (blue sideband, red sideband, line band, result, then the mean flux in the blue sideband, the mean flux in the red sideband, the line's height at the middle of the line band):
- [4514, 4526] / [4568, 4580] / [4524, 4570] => 4.2 AA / 14.8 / 16.1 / 15.4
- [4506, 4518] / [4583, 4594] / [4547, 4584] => 2.4 AA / 14.7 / 16.1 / 15.7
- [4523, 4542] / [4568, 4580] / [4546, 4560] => 2.2 AA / 14.1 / 16.1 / 15.1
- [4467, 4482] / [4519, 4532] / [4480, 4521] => 1.1 AA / 14.9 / 14.6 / 14.7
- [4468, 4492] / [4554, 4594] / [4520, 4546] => 1.3 AA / 14.7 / 15.5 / 15.2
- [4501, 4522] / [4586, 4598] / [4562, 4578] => 0.2 AA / 14.8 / 16.4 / 16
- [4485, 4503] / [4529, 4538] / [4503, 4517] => -0.3 AA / 14.4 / 14.2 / 14.4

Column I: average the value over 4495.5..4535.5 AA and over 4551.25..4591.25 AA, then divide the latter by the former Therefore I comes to 1.0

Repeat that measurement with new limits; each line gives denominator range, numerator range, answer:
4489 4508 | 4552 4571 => 1.02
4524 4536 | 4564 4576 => 1.10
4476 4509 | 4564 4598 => 1.10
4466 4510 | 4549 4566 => 0.95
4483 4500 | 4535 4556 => 0.91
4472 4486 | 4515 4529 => 1.00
